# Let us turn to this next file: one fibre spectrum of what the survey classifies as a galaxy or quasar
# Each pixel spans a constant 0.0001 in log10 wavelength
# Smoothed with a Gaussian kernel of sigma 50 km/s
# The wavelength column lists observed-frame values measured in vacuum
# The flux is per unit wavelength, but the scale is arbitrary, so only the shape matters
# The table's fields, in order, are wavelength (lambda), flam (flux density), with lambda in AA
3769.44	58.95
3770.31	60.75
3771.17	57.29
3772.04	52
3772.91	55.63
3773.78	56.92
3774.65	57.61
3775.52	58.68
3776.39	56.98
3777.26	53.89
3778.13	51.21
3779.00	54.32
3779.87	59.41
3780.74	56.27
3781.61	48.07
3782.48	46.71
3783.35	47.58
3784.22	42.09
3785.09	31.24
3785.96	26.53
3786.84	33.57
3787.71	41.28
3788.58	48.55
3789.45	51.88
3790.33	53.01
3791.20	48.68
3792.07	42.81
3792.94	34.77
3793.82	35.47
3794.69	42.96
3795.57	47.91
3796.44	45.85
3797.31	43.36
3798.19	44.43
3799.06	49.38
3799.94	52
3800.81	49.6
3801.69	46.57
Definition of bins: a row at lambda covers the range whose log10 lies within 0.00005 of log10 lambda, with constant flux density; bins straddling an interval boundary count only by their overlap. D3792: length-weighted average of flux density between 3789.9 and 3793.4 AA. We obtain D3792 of 44.8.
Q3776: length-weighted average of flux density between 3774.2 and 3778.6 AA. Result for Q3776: 55.6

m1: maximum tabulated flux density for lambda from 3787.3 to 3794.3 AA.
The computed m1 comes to 53.01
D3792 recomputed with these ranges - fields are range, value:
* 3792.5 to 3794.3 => 35.4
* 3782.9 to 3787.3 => 36.3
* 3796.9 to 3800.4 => 47.3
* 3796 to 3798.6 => 44.6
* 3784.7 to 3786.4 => 28.8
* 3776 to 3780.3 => 55.1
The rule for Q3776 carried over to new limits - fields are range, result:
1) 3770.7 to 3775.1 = 56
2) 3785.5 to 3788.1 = 33.6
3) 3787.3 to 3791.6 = 48.7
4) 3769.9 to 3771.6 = 59.3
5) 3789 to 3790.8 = 52.3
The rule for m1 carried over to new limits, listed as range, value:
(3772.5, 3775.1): 57.61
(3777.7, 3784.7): 59.41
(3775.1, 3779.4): 58.68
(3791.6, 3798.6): 47.91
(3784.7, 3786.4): 31.24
